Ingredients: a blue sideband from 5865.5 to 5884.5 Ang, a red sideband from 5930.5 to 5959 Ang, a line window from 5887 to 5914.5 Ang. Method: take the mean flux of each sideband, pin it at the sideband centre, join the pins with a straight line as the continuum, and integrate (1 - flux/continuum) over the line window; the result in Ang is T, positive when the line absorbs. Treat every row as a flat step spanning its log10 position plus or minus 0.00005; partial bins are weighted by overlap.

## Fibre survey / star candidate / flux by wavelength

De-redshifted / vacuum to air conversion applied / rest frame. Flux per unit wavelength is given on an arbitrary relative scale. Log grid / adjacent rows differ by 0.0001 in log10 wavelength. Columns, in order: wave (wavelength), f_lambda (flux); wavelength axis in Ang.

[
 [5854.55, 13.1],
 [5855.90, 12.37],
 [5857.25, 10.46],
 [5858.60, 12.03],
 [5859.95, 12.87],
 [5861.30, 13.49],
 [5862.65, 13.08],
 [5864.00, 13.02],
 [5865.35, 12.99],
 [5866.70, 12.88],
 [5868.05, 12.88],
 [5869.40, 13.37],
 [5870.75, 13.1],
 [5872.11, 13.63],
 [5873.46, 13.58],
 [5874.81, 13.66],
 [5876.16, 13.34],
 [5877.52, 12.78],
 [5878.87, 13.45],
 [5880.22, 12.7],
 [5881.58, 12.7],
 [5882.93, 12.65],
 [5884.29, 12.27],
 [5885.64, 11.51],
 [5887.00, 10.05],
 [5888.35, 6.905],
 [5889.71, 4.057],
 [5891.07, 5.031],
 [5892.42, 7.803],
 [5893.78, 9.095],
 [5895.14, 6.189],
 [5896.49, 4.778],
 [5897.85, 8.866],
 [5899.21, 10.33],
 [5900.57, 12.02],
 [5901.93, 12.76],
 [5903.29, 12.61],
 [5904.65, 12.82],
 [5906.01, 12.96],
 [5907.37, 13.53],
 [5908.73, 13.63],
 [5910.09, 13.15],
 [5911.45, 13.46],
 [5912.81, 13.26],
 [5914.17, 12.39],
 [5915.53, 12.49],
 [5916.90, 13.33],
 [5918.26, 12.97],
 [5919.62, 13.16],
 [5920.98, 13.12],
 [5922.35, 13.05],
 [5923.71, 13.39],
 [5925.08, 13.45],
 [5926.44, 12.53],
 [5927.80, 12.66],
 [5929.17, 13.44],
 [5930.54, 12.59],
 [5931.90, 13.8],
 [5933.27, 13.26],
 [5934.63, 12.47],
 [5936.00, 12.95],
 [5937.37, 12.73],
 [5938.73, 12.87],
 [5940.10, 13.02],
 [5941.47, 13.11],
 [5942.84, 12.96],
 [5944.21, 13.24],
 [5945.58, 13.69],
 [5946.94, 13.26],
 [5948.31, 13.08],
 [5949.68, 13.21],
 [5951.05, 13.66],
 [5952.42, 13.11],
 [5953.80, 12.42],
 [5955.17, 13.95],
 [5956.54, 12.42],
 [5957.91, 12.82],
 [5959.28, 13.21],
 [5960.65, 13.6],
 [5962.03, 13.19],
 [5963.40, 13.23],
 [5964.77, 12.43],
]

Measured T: 6.0 Ang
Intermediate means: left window 13.1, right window 13.1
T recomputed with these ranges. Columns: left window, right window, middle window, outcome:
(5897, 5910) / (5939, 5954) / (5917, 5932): -0.5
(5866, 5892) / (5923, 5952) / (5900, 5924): -1.1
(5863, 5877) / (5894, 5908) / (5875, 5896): 3.4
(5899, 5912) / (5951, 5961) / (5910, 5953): -0.4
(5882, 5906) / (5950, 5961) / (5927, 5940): -1.2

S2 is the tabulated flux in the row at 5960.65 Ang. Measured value 13.6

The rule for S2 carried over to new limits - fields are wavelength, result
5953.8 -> 12.42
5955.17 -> 13.95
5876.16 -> 13.34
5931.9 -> 13.8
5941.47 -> 13.11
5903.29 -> 12.61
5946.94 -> 13.26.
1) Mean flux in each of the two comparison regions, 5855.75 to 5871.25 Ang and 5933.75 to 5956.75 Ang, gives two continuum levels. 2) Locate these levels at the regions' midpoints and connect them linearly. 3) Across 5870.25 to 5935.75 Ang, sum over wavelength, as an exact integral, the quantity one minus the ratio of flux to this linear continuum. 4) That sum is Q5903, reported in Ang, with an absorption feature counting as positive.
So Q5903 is 5.5 Ang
